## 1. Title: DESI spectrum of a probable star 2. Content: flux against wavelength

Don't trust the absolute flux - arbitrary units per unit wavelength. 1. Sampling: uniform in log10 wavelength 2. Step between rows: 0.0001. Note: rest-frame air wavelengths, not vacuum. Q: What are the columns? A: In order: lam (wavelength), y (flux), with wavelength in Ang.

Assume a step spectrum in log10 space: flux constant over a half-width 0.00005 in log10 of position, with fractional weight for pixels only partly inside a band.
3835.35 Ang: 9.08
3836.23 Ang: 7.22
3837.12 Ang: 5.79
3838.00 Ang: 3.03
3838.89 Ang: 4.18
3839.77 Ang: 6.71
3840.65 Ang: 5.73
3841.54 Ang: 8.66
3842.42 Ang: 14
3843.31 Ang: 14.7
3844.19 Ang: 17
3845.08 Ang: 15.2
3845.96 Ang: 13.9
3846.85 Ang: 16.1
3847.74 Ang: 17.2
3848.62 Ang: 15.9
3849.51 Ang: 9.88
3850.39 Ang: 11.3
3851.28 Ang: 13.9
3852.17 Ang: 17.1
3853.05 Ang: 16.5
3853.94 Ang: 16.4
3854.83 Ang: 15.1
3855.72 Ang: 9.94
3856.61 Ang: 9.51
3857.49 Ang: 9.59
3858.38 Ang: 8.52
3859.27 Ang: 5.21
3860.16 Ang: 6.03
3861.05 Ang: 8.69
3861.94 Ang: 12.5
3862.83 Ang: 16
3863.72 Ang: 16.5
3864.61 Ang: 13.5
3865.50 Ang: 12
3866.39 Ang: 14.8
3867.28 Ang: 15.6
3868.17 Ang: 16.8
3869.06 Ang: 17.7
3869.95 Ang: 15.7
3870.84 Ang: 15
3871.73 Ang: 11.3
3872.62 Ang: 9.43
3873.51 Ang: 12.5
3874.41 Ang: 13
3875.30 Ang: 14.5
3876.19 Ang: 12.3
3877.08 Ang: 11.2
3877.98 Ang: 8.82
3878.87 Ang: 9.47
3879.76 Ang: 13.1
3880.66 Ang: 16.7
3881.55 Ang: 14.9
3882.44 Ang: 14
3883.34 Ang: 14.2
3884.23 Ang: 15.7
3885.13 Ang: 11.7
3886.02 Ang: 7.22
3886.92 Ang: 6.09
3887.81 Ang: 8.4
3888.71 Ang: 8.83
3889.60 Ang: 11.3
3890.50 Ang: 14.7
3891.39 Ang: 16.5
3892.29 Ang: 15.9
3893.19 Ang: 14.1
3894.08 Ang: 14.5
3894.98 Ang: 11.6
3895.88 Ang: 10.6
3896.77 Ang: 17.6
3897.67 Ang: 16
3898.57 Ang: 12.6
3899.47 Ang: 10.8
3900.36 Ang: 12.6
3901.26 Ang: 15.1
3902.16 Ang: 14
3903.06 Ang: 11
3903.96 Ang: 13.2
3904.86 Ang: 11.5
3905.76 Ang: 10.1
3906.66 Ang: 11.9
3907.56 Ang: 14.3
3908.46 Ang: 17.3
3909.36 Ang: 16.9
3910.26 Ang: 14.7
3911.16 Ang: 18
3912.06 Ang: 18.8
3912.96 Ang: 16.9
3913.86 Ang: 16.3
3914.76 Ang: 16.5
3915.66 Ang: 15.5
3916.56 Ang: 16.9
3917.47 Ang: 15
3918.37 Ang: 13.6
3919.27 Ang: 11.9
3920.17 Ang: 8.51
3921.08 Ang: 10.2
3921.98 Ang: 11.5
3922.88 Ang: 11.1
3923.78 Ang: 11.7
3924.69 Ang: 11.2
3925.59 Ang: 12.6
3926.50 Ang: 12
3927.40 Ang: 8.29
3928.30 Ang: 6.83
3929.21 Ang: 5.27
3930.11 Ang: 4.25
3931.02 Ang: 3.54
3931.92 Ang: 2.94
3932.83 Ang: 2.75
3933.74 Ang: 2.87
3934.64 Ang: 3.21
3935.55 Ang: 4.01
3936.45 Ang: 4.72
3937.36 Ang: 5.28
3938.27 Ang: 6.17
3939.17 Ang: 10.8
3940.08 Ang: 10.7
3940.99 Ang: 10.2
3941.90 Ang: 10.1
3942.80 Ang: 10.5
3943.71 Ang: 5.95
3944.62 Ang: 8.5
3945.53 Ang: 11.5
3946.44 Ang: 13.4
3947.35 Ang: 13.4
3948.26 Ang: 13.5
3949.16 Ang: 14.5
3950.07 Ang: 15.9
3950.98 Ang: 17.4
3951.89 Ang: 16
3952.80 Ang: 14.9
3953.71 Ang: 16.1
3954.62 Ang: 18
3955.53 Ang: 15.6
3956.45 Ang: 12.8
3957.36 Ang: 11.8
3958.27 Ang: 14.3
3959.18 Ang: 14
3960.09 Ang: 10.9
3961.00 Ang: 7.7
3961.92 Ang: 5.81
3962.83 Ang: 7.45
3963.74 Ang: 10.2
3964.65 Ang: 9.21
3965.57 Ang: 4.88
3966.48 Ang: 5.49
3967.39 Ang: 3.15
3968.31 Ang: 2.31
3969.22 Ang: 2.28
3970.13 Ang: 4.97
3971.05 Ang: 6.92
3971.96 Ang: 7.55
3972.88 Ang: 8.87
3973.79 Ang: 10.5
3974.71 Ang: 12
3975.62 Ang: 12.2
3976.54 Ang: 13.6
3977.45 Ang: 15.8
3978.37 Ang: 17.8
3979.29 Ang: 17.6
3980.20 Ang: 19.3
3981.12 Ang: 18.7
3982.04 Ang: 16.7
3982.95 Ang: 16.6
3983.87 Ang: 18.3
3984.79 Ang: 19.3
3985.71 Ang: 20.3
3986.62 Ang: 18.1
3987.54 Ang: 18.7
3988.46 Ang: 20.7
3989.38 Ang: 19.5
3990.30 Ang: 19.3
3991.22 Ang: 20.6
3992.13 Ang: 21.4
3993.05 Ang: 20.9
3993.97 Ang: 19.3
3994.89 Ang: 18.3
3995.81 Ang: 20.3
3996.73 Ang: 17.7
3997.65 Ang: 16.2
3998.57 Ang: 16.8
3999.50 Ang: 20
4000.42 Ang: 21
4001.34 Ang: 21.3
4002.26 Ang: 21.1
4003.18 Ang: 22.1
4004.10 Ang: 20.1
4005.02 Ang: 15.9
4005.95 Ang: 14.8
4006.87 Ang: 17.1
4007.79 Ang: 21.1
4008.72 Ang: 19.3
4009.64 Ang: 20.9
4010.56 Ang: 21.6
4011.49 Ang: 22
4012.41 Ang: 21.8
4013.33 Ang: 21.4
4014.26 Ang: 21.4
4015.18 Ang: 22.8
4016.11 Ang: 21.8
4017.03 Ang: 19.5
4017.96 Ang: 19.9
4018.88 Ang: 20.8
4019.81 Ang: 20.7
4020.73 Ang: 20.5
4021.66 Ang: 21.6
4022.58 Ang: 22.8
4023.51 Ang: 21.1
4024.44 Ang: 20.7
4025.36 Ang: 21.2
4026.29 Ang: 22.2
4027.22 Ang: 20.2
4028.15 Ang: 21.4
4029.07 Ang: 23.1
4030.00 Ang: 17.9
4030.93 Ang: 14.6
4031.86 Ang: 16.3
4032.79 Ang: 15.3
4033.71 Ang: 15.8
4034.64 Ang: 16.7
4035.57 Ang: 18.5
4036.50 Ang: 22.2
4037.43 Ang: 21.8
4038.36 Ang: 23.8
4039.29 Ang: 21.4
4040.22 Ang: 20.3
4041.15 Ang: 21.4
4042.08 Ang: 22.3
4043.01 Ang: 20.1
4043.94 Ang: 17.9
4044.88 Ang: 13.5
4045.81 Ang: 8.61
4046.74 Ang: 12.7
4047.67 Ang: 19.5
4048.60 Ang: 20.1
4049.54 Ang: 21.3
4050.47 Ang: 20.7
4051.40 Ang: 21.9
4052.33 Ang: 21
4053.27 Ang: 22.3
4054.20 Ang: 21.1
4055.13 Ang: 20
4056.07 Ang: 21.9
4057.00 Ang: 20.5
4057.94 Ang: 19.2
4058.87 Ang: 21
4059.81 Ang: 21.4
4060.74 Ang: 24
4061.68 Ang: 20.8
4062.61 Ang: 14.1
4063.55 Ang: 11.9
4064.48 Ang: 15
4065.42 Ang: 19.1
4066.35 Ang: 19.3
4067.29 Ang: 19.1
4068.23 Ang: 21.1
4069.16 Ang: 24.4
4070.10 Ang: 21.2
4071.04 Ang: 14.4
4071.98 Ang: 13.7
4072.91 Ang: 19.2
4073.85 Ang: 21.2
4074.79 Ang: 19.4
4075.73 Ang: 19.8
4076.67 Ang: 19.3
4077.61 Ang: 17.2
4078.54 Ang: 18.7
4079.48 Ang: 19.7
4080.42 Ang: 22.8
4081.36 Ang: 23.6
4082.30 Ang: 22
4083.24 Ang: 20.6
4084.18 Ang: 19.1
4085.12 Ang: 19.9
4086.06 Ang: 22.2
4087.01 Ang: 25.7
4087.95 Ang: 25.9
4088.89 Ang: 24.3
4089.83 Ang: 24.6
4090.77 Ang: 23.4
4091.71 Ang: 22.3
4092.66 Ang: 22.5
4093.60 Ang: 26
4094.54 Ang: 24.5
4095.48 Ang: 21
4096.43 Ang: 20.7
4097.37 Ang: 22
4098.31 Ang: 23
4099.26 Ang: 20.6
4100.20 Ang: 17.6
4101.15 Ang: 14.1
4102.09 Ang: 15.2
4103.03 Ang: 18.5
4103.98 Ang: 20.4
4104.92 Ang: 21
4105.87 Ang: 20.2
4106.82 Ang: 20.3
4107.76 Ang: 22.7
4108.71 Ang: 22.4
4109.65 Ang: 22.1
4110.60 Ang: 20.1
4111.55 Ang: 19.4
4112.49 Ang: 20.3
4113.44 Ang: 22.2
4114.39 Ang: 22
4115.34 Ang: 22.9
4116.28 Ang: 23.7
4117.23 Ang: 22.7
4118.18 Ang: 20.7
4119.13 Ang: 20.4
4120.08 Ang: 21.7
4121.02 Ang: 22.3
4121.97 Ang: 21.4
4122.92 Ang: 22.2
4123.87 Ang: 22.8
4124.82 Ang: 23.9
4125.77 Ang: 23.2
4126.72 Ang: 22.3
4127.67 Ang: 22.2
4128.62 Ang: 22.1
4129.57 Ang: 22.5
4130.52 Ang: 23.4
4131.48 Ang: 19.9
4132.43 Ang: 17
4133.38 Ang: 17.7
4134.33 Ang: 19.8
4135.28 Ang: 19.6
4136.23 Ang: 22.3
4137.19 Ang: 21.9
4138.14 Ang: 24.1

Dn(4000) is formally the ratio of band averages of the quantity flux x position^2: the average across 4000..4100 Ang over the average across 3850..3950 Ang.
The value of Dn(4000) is 1.8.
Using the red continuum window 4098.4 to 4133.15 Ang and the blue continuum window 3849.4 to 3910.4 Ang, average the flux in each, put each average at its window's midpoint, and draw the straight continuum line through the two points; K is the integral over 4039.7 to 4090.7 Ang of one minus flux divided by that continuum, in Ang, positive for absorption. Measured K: -1.6 Ang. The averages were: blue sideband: 12.8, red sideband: 21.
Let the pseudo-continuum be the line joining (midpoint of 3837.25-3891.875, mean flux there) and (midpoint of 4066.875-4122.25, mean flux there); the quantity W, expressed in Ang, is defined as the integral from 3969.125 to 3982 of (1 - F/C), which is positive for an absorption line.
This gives 3.2 Ang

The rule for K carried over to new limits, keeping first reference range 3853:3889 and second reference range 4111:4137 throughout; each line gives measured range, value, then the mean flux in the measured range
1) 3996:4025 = -4.7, 20.2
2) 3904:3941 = 8.8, 10.7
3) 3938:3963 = 5.0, 12.2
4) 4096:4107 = 0.7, 19.4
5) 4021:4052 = -1.8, 19.4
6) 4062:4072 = 0.8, 17.8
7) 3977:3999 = -2.8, 18.7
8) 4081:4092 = -1.5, 22.8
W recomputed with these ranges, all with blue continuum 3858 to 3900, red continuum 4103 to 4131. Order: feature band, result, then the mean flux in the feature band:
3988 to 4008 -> -2.5 Ang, 19.3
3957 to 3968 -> 5.0 Ang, 8.63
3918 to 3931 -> 4.2 Ang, 9.69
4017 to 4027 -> -1.6 Ang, 21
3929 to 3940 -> 7.4 Ang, 4.84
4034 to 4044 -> -1.0 Ang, 20.6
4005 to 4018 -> -1.8 Ang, 20.2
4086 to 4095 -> -1.5 Ang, 24.2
